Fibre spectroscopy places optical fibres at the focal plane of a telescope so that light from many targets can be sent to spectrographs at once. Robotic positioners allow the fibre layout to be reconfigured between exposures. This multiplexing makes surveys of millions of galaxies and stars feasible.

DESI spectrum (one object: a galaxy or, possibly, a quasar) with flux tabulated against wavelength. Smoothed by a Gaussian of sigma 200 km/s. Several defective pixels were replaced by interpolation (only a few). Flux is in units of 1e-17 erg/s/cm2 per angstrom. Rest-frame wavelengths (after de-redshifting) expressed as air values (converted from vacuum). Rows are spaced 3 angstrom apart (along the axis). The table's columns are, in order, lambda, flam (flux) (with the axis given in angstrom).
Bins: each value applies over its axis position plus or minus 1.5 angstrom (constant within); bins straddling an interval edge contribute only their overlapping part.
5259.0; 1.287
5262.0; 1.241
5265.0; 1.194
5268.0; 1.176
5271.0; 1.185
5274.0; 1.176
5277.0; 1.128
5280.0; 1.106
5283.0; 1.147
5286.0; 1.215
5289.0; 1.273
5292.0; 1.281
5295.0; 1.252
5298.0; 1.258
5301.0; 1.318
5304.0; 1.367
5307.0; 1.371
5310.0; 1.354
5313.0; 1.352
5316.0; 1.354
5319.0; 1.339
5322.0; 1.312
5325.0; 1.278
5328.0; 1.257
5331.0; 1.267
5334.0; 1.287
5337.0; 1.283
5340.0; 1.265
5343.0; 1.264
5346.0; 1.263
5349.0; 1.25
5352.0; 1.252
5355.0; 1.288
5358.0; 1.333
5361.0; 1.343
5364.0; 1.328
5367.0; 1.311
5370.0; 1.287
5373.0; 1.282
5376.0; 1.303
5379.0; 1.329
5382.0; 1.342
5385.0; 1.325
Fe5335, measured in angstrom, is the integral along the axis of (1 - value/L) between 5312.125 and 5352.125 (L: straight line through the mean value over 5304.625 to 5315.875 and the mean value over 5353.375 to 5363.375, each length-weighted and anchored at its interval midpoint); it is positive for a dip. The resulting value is 1.6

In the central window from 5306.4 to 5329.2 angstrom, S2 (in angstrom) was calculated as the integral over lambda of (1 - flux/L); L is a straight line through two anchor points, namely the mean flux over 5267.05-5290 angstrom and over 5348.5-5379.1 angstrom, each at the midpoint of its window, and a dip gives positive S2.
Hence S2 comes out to -1.75 angstrom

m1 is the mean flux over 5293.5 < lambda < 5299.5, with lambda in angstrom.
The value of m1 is 1.26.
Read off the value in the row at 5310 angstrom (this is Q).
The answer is 1.354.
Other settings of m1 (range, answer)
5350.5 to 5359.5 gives 1.29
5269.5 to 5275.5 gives 1.18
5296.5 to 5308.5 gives 1.33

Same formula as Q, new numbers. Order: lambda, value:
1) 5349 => 1.25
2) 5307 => 1.371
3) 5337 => 1.283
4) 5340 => 1.265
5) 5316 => 1.354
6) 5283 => 1.147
